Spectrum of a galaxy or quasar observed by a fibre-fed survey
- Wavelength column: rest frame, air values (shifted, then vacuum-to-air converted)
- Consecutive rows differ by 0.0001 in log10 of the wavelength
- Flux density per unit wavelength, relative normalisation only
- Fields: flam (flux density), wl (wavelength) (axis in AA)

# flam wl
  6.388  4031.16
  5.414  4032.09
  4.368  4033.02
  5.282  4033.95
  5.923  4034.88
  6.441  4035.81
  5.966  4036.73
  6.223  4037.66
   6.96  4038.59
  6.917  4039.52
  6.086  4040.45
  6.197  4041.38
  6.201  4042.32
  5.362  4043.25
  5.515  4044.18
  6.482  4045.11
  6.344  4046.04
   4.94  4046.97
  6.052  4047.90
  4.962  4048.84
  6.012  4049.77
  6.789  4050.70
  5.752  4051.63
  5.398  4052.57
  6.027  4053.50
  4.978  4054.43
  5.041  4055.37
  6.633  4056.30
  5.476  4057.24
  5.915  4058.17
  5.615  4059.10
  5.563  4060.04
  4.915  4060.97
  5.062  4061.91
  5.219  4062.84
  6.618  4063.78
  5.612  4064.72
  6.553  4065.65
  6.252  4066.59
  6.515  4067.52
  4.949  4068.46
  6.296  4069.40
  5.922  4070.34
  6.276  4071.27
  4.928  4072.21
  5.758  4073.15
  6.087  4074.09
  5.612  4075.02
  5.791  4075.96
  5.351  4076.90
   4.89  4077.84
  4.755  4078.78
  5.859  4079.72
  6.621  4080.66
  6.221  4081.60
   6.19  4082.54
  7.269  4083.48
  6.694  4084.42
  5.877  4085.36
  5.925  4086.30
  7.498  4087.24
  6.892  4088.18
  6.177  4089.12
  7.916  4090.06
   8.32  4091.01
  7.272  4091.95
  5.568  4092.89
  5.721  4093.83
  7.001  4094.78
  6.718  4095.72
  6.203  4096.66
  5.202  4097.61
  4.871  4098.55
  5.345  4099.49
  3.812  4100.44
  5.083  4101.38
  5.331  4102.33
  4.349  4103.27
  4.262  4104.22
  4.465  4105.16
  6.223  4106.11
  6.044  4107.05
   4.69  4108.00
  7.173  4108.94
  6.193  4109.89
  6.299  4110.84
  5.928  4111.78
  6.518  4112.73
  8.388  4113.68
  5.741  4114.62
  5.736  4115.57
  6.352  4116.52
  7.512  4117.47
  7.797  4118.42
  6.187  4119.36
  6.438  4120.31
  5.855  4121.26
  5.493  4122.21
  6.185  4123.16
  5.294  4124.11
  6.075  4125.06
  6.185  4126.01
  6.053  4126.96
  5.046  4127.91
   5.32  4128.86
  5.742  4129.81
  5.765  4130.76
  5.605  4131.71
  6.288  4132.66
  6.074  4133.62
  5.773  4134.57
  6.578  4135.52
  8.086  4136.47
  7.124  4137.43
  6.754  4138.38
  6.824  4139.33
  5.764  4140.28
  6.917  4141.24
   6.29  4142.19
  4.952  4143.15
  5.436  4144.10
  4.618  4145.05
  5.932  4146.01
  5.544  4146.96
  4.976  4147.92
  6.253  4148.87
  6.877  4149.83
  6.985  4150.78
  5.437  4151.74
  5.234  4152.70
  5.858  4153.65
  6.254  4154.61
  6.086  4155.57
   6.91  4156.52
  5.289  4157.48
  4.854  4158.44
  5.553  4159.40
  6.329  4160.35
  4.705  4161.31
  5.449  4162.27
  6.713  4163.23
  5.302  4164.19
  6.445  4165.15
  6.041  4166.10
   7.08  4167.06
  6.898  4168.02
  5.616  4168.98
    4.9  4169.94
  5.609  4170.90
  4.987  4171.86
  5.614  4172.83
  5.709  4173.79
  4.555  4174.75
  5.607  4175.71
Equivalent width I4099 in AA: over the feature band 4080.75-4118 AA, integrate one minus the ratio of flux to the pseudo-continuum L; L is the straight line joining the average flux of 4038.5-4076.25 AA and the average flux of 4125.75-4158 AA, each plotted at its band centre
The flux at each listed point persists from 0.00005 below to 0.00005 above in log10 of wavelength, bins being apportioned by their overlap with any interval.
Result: -1.31 AA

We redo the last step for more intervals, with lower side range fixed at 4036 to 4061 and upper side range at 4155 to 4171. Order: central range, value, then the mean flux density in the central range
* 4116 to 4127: -0.8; 6.29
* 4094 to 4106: 1.3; 5.26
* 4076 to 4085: -0.1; 5.97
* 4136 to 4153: -0.7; 6.12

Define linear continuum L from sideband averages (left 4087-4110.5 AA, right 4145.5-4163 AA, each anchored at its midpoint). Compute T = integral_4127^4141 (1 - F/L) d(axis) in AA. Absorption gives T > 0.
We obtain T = -0.8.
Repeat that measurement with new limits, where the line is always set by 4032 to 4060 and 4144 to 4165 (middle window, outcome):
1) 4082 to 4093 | -1.9 AA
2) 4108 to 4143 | -3.0 AA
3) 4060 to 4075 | 0.1 AA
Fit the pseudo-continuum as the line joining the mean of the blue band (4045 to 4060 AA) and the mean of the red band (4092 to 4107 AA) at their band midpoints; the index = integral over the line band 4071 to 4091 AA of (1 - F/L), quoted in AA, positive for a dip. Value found -2.3 AA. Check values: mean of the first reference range 5.75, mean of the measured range 6.17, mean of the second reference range 5.42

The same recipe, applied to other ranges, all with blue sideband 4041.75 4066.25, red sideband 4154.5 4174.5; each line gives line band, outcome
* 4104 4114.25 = -0.5 AA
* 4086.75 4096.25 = -1.9 AA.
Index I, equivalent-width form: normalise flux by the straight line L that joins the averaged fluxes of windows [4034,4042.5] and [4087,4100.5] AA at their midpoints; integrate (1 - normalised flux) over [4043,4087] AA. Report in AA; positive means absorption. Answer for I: 3.46 AA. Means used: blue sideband 6.28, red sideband 6.35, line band 5.82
